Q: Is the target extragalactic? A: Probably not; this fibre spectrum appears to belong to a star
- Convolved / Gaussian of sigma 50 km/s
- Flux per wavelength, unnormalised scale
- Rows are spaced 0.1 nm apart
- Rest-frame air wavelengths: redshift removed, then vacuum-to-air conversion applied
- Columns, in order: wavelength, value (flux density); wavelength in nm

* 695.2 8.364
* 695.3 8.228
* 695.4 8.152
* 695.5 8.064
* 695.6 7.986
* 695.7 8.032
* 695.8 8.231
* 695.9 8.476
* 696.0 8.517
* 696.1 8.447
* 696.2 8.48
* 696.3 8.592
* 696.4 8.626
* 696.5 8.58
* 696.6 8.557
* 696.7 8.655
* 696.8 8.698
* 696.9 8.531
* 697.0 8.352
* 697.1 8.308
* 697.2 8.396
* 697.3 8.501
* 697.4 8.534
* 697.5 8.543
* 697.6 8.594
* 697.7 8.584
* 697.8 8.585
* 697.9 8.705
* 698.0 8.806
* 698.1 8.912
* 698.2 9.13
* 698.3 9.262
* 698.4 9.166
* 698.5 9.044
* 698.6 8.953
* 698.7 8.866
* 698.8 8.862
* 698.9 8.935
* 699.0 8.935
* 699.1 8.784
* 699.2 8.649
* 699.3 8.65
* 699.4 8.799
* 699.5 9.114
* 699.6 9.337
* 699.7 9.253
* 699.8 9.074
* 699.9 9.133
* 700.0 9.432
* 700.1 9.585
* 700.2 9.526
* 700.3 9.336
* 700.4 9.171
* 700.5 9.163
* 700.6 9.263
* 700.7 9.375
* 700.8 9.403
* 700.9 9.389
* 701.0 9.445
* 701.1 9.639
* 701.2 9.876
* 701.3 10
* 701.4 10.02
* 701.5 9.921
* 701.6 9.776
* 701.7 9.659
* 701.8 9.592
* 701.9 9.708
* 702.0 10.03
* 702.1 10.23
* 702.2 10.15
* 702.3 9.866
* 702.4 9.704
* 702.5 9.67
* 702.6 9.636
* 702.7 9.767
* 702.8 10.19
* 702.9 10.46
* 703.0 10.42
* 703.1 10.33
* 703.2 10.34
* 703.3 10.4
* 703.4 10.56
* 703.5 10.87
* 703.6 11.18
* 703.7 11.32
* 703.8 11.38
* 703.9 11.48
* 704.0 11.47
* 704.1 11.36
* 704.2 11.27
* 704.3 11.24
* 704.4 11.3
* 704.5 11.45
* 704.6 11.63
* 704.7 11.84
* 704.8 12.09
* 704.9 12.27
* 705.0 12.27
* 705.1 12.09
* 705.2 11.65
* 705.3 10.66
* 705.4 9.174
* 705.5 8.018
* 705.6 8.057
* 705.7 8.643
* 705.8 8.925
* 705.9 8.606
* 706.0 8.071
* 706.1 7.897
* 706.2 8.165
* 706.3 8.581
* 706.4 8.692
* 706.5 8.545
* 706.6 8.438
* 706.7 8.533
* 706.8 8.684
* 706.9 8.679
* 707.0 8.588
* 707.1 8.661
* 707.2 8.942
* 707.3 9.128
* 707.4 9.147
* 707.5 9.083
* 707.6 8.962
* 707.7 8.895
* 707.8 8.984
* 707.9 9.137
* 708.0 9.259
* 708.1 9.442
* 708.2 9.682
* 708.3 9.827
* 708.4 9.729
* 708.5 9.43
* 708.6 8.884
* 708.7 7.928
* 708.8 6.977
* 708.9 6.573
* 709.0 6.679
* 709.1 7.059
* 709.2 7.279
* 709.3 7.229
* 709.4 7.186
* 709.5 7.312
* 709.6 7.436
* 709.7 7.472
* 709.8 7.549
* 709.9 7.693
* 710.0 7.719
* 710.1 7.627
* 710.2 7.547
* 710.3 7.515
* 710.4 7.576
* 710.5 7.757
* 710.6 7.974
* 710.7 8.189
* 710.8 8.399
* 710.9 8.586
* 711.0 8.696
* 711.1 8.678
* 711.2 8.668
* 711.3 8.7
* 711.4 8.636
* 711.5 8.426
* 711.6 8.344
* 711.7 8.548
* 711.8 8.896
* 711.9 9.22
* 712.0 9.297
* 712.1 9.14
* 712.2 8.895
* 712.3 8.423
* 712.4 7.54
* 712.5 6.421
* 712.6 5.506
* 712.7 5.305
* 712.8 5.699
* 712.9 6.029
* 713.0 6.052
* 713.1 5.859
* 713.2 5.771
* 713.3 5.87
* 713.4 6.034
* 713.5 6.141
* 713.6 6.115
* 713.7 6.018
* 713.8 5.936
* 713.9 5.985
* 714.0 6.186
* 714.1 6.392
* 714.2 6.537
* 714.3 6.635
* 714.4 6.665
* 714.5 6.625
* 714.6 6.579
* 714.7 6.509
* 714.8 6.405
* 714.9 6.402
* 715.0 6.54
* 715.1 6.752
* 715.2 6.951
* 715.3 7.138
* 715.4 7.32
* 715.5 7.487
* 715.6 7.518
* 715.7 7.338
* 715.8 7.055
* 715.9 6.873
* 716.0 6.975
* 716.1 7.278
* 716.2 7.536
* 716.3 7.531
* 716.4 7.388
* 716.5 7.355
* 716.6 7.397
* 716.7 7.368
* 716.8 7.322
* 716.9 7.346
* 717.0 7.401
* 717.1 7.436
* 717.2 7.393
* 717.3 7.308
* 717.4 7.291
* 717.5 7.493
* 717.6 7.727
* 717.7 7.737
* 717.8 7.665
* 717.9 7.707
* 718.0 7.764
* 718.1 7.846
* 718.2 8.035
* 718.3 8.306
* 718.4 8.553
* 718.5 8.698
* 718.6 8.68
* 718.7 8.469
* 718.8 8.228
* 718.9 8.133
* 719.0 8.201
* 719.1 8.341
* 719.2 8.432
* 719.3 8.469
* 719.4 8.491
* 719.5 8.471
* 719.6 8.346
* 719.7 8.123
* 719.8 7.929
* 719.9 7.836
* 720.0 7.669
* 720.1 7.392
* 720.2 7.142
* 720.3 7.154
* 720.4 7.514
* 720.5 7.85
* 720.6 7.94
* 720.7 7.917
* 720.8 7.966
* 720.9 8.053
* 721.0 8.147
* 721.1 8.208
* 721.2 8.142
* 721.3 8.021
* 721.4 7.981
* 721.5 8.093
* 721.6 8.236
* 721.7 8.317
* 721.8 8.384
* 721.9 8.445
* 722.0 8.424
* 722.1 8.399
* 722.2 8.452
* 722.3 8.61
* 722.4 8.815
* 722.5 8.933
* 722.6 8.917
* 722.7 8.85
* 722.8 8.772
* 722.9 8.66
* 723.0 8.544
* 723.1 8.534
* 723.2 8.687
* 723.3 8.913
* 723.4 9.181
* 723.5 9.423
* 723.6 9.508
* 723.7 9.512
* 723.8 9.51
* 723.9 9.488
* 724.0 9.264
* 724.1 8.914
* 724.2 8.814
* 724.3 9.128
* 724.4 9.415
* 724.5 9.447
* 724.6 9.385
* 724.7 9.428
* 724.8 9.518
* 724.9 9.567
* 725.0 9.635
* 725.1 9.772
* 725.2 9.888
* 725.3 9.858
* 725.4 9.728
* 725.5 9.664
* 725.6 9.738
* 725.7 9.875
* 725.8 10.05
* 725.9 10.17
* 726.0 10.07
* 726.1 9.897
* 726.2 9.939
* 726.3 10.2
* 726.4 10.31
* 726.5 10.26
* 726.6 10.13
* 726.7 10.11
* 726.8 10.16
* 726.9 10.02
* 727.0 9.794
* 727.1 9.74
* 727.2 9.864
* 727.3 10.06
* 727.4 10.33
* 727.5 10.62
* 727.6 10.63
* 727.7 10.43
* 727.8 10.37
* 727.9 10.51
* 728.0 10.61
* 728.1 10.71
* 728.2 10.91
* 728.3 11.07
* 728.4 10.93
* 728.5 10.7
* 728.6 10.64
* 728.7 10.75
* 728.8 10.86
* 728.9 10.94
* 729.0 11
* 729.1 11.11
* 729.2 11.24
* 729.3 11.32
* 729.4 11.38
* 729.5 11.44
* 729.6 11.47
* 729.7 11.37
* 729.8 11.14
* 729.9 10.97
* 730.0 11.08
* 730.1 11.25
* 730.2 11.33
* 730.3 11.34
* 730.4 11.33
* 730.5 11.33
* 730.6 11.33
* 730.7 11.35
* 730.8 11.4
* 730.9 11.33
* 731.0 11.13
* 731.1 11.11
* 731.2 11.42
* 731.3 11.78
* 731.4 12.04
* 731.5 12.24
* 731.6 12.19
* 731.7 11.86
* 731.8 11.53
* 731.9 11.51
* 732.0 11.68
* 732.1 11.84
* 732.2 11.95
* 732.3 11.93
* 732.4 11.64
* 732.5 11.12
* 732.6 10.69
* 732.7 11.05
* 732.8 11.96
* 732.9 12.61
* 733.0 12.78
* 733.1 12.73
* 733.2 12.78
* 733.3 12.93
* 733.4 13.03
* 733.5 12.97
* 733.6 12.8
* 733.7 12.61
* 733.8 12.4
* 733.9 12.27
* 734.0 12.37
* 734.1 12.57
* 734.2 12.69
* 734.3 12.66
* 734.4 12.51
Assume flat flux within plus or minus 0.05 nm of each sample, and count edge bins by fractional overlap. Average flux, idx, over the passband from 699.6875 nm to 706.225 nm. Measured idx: 10.1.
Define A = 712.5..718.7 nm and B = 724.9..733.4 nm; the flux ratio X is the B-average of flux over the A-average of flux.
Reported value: 1.6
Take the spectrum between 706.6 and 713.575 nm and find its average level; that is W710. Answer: 7.96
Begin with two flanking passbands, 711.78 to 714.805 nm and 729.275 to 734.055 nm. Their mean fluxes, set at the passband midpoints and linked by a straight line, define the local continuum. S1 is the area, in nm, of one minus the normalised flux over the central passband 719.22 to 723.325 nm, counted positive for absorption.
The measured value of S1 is 0.31 nm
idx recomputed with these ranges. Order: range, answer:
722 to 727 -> 9.42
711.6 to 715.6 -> 6.84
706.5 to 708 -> 8.85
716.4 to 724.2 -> 8.21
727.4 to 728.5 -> 10.7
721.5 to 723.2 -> 8.57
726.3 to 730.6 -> 10.8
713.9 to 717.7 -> 7.06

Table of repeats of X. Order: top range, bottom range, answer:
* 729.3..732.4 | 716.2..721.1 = 1.46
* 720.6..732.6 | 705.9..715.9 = 1.31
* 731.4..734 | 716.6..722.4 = 1.52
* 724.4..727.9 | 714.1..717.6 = 1.40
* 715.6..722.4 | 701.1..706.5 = 0.77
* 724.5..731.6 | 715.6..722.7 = 1.34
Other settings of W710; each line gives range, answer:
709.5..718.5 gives 7.34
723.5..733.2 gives 10.7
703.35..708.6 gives 9.84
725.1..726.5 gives 9.96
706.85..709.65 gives 8.43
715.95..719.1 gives 7.74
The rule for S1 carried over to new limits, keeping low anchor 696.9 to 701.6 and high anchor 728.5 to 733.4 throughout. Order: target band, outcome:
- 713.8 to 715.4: 0.578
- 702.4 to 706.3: -0.382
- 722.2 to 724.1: 0.337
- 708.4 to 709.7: 0.297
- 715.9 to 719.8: 0.995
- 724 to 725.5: 0.216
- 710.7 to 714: 0.888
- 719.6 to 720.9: 0.360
